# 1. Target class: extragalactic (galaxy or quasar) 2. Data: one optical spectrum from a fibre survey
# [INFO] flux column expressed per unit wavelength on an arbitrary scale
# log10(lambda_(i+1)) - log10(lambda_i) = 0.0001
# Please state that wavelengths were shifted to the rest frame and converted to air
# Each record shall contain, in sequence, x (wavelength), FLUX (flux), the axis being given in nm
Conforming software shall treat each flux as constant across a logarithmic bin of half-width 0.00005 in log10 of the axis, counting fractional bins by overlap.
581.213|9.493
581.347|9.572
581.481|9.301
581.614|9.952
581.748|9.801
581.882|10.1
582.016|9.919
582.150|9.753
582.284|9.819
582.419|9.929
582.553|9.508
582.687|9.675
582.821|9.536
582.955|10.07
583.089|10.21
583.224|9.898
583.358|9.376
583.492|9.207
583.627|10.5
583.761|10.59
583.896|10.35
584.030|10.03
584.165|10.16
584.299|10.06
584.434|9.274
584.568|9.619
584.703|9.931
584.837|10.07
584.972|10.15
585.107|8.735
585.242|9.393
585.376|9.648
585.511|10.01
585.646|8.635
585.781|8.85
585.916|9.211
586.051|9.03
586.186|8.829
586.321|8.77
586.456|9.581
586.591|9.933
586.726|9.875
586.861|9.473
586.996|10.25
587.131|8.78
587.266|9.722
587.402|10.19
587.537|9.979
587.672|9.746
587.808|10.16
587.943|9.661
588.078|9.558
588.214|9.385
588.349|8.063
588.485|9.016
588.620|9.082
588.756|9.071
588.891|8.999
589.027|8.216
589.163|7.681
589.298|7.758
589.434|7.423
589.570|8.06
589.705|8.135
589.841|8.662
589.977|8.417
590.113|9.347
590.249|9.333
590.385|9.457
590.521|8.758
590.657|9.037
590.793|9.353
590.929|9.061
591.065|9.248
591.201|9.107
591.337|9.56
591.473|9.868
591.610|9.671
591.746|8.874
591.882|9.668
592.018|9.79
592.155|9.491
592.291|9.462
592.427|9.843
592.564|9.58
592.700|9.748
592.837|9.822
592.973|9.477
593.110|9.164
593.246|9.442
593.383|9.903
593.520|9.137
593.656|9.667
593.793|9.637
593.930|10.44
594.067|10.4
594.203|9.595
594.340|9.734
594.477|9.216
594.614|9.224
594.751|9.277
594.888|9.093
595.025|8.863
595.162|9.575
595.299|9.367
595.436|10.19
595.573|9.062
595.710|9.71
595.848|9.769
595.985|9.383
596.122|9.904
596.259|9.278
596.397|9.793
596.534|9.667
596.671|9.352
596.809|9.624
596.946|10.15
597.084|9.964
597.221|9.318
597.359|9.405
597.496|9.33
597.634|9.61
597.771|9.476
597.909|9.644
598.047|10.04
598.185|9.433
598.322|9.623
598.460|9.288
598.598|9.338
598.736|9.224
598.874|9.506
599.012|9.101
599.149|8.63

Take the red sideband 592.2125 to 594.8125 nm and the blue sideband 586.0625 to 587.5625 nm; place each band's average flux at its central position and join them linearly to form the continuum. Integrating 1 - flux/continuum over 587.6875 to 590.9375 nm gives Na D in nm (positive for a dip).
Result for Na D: 0.25 nm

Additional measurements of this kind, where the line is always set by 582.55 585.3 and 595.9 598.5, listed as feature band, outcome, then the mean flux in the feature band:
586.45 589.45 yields 0.17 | 9.22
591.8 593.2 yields 0.01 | 9.6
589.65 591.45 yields 0.12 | 9.06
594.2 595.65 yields 0.04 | 9.37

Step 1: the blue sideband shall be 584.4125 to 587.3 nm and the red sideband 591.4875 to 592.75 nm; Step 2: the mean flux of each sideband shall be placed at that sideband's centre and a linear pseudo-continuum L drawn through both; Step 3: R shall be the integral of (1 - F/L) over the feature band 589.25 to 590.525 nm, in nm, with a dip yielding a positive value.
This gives 0.133 nm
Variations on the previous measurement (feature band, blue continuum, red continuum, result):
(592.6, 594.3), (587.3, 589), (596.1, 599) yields -0.04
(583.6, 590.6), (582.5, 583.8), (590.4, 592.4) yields 0.24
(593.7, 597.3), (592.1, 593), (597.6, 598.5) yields 0.01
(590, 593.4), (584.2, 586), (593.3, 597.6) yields 0.05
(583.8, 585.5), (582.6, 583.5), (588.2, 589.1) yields -0.06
